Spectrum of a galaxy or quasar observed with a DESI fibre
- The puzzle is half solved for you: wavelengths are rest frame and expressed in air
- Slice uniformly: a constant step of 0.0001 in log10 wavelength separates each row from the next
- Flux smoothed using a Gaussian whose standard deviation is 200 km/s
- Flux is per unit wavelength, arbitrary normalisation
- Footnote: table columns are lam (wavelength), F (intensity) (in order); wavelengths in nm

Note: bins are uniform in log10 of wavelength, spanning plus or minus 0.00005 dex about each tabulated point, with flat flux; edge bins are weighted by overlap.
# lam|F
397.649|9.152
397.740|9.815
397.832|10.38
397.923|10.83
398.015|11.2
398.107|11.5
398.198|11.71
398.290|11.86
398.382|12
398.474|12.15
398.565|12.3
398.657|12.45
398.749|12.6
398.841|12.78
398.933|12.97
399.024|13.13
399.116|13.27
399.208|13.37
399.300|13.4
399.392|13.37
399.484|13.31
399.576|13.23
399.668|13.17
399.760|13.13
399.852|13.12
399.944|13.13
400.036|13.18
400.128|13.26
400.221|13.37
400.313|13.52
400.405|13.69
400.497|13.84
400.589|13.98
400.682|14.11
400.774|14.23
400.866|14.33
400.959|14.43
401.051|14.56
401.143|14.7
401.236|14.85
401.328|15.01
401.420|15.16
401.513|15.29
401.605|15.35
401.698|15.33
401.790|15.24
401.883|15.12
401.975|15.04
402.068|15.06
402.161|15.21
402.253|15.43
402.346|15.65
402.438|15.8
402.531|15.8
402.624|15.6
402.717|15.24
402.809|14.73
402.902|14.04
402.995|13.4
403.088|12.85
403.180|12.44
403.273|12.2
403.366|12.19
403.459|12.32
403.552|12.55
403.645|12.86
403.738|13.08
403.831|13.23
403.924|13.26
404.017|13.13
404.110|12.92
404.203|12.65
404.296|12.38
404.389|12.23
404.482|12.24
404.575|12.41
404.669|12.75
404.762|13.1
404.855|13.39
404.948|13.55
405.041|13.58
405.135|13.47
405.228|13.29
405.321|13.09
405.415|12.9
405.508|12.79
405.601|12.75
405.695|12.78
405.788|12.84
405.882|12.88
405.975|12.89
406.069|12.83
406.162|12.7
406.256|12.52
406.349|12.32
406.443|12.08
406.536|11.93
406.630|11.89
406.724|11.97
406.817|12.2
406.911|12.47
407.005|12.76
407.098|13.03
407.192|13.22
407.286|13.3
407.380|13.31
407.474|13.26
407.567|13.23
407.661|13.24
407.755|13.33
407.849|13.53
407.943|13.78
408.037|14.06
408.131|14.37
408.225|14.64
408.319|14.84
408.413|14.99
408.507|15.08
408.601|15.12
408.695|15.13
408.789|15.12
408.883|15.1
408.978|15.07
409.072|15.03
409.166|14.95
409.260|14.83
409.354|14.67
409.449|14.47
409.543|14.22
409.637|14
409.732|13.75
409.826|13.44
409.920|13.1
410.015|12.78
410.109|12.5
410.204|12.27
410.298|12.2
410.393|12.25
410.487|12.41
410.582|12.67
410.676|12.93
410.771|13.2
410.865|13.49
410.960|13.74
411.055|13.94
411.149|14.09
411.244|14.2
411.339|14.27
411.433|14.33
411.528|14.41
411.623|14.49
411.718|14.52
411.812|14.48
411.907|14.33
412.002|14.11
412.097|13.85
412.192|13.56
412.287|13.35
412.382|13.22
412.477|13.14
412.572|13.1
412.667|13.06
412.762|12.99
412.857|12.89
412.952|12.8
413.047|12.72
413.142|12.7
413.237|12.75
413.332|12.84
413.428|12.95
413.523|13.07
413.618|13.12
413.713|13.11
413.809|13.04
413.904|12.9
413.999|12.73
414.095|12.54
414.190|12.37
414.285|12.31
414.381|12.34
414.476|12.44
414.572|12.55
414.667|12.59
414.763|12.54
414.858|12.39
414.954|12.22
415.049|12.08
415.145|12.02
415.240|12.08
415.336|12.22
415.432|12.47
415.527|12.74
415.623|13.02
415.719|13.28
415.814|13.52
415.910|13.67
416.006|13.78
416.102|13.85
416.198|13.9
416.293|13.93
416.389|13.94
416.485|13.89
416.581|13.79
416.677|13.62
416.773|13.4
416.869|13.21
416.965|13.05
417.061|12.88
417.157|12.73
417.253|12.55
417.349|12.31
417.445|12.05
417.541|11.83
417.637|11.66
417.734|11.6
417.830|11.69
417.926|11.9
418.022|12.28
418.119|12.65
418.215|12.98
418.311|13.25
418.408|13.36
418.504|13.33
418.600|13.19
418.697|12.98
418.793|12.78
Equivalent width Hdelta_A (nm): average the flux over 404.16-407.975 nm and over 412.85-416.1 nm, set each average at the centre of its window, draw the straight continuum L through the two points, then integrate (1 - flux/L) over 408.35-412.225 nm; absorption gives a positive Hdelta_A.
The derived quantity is -0.36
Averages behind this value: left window 12.8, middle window 14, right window 12.7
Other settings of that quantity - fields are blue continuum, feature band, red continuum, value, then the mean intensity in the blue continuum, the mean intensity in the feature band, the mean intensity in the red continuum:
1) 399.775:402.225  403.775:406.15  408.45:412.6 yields 0.21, 14.4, 12.9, 13.9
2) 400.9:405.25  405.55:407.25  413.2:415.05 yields 0.12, 13.9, 12.6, 12.7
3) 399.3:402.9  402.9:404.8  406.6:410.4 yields 0.19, 14.4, 12.7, 13.7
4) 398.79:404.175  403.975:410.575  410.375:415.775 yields 0.08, 13.9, 13.3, 13.1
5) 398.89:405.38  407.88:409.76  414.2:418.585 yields -0.19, 13.8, 14.7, 12.8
